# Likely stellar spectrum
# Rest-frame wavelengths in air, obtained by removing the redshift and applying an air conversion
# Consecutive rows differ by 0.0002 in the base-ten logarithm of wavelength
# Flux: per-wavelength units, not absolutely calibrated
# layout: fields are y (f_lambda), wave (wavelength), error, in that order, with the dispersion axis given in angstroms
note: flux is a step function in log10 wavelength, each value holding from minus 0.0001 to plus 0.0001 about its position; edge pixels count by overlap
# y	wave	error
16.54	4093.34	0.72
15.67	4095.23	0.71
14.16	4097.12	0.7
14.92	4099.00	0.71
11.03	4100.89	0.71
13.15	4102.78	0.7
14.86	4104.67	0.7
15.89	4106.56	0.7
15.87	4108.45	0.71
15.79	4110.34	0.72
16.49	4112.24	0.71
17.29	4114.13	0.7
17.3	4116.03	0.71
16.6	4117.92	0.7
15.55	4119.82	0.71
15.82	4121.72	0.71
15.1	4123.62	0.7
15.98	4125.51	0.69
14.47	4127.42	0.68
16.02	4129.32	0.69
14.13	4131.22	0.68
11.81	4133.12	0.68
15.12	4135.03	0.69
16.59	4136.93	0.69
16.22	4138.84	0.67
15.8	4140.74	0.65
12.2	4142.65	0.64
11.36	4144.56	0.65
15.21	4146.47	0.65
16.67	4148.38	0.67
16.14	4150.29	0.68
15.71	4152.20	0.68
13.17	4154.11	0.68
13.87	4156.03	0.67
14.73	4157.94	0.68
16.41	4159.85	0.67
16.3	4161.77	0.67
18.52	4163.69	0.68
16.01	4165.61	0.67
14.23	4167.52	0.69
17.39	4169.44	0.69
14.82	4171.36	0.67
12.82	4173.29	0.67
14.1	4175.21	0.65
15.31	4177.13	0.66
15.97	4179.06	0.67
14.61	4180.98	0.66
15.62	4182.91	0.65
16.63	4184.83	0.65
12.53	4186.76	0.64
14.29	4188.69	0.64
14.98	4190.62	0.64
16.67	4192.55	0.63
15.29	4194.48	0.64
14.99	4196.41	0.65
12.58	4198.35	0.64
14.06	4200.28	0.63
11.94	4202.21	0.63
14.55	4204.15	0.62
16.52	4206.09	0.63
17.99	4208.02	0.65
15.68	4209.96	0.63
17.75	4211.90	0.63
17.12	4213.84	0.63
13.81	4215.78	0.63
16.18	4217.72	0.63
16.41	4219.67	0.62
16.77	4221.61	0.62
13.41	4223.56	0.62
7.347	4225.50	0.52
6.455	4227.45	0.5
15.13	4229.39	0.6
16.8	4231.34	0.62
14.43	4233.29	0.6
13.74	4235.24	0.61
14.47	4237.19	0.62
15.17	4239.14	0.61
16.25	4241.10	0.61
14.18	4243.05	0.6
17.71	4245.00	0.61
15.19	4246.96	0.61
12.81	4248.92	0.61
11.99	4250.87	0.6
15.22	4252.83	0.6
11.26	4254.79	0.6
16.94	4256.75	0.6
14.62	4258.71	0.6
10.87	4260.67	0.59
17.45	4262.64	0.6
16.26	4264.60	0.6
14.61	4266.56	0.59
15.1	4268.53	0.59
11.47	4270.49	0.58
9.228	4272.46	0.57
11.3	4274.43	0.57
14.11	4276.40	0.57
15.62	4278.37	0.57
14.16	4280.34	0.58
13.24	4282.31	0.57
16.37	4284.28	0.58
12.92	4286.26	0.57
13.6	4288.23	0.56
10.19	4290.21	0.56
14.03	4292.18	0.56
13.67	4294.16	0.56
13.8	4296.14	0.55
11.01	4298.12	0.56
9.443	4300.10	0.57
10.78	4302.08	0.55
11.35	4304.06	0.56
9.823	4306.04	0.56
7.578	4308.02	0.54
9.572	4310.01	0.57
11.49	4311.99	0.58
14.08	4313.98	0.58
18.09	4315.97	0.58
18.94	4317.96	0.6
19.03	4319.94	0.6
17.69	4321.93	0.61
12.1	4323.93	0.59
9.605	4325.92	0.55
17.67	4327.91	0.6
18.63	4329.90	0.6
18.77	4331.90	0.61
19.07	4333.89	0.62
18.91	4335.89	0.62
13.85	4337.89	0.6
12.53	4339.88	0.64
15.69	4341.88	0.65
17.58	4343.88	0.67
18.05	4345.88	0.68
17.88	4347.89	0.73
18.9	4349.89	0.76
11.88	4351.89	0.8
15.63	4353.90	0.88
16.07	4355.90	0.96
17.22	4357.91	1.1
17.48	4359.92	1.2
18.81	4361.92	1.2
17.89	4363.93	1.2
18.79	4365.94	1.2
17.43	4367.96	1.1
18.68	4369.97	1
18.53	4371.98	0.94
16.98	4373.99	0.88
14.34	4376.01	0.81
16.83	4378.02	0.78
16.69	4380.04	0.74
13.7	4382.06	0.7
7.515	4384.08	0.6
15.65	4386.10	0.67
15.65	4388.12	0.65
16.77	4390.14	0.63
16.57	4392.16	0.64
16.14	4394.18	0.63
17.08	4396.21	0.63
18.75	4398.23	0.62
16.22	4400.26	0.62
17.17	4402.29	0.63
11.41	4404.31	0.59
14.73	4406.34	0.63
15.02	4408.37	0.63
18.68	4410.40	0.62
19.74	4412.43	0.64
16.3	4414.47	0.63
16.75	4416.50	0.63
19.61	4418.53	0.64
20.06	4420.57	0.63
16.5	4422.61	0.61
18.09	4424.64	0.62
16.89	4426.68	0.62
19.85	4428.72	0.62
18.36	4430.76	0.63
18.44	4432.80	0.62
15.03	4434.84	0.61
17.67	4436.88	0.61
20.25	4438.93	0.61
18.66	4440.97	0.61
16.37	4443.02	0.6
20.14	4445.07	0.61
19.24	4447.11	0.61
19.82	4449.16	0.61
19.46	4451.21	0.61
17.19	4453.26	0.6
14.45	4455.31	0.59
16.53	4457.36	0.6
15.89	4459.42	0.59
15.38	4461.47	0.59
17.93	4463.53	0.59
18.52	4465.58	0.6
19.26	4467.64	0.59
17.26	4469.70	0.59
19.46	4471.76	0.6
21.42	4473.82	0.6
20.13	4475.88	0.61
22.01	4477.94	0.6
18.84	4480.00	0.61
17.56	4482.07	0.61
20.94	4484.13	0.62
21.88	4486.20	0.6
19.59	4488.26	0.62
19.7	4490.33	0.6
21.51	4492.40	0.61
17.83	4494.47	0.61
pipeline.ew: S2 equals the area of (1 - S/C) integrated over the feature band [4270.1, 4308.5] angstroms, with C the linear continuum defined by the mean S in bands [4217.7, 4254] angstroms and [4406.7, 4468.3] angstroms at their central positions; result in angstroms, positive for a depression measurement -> 7.21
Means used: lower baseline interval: 14.1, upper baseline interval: 17.8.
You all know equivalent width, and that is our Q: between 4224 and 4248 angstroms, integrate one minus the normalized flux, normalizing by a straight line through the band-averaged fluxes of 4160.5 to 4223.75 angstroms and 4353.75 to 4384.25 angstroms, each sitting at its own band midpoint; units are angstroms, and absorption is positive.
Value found 2.7 angstroms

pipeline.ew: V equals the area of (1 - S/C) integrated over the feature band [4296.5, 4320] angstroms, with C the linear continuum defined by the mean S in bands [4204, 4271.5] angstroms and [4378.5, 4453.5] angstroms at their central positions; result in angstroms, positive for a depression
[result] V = 4.9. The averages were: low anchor 14.6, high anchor 17.1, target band 12.4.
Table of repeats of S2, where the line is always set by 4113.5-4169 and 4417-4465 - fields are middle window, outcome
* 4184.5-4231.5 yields 3.9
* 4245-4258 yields 1.7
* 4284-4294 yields 2.0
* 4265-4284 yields 3.5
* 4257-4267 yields 0.9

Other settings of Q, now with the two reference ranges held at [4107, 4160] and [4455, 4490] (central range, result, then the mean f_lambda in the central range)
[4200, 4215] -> 0.3 angstroms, 15.8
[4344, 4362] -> 0.7 angstroms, 16.8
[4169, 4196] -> 1.3 angstroms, 15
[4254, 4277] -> 4.2 angstroms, 13.6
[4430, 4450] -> 0.0 angstroms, 18.4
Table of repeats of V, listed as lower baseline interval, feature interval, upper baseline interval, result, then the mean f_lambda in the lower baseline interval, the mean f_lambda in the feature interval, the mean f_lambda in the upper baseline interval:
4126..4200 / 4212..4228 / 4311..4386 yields 1.6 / 15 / 13.9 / 16.3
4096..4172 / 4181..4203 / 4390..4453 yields 1.6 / 15.2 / 14.5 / 17.6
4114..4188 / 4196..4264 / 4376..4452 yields 5.4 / 15.2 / 14.5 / 17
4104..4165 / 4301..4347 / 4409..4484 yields 6.3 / 15.4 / 14.8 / 18.3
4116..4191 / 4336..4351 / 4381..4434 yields -0.2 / 15.1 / 16.5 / 16.6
